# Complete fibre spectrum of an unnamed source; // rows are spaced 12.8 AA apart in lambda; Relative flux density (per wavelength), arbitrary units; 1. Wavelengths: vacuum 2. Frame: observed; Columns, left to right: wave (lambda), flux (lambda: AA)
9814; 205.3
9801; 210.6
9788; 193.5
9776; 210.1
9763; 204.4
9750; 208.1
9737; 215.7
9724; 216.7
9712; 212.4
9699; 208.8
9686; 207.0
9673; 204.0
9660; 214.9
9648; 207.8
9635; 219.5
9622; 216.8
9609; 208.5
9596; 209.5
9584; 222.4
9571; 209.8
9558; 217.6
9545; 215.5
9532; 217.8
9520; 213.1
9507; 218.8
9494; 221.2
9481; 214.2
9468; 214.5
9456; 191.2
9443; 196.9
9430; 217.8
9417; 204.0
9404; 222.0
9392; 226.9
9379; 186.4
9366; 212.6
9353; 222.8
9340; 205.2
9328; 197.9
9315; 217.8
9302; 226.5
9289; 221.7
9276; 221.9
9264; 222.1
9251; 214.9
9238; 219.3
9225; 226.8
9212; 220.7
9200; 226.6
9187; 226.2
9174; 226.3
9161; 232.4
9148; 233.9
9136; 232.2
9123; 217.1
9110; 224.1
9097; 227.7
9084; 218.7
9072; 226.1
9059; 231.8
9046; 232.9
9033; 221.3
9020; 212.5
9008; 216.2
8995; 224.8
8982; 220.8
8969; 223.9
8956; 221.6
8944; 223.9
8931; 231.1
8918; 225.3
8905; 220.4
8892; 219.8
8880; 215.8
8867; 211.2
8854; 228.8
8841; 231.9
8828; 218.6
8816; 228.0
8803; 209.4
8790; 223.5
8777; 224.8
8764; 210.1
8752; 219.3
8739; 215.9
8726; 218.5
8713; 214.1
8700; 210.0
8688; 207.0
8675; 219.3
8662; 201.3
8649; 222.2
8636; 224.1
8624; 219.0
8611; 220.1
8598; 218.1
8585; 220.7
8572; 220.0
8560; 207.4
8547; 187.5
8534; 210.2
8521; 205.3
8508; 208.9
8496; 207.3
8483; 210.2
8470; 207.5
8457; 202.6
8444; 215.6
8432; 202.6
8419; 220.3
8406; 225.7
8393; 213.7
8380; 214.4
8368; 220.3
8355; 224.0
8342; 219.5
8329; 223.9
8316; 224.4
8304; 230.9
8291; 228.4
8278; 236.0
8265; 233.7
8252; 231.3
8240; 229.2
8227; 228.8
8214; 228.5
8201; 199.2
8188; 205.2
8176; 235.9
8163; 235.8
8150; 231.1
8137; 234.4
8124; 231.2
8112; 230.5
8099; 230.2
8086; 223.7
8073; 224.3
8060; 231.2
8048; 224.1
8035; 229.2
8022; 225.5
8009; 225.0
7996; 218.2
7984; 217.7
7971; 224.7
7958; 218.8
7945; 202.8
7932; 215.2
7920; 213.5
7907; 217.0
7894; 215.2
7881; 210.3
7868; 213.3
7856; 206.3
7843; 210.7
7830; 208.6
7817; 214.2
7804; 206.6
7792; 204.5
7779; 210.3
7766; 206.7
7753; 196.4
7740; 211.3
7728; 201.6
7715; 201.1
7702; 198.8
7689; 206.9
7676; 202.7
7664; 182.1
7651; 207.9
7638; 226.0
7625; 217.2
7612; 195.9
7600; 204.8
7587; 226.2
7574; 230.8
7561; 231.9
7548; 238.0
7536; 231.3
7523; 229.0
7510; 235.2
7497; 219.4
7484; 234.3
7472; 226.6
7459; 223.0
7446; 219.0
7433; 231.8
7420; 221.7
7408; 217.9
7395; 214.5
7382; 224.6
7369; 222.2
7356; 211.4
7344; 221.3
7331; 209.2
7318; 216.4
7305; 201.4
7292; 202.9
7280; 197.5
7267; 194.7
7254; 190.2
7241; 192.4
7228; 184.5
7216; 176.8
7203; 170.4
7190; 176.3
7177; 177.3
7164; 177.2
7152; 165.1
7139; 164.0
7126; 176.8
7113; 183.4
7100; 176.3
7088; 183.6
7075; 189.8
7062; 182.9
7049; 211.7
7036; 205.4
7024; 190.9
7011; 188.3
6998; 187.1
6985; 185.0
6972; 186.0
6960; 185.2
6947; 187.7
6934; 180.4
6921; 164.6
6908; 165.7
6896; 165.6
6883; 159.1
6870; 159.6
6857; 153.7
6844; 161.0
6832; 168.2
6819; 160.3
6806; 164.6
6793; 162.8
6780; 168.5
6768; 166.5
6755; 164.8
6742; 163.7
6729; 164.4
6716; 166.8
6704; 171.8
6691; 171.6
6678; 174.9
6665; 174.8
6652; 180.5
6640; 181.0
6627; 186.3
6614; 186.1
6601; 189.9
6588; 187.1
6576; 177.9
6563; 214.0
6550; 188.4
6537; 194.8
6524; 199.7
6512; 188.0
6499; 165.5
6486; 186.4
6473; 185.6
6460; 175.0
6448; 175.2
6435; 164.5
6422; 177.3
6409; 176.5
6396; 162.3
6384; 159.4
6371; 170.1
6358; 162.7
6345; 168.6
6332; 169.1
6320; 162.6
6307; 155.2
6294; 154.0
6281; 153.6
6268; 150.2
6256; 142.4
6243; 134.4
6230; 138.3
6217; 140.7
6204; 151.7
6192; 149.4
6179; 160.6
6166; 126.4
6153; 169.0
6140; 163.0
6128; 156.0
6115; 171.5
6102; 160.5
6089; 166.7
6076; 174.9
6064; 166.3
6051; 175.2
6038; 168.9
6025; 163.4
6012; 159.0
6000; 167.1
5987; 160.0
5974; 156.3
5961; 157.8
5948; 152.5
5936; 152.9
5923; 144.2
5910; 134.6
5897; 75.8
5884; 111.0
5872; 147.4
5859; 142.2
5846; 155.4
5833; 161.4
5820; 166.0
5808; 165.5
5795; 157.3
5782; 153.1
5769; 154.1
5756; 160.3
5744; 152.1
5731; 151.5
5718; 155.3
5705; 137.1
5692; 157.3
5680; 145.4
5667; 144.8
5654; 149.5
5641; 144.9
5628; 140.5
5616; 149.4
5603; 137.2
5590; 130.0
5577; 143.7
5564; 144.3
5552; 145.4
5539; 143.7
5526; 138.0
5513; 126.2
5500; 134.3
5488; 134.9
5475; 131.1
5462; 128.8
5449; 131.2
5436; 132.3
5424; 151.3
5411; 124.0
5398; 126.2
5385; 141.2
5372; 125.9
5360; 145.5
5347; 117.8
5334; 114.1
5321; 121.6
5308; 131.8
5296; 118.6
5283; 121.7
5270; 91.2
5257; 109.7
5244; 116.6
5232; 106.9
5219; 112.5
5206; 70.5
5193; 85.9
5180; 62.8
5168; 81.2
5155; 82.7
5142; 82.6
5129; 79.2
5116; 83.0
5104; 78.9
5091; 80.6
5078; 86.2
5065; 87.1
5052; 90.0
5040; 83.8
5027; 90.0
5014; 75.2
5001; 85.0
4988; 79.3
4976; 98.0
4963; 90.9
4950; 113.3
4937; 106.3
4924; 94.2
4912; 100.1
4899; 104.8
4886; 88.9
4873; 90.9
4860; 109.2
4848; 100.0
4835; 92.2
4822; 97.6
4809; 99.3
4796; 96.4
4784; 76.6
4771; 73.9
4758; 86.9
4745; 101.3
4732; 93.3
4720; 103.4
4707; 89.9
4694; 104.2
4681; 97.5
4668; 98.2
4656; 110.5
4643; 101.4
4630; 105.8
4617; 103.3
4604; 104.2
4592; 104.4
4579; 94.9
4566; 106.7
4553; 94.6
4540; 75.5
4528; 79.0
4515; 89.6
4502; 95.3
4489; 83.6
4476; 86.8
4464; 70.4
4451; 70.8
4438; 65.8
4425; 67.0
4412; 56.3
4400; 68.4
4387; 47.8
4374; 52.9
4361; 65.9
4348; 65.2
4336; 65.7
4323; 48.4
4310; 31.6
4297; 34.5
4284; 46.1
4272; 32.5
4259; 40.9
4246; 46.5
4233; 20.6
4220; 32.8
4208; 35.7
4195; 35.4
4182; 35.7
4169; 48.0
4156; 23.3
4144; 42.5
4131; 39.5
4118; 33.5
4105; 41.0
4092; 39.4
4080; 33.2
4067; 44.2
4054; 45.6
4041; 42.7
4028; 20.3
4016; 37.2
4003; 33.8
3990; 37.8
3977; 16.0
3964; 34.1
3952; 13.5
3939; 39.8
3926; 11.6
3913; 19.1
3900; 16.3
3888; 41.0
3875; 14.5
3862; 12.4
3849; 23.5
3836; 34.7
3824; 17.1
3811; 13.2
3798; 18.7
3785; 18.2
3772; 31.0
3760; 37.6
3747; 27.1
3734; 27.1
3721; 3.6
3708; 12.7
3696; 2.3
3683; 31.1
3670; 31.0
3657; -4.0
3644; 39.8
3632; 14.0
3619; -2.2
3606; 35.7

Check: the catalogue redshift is 0.00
